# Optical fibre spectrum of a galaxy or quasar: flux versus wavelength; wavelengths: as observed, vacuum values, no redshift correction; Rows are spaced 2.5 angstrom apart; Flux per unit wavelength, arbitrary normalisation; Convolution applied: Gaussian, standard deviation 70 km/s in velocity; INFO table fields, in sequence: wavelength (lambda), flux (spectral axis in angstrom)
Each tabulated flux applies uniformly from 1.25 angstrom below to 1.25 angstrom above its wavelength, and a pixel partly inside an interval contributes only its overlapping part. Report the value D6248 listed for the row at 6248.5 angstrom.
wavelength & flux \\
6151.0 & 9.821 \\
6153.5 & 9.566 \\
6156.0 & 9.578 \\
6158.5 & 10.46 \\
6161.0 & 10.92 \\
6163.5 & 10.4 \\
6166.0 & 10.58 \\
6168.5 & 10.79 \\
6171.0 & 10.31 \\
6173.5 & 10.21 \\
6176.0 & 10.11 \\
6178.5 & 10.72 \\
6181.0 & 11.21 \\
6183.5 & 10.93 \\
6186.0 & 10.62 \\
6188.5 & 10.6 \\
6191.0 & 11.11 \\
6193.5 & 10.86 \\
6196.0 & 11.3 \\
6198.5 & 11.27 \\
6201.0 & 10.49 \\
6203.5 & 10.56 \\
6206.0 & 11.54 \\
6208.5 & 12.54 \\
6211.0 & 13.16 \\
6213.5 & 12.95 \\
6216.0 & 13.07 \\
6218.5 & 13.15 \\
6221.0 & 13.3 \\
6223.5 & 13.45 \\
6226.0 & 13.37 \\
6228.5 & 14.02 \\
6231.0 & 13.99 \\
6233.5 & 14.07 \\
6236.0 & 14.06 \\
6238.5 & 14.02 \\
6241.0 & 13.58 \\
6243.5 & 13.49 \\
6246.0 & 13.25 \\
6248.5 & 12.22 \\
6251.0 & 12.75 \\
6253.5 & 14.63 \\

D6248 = 12.22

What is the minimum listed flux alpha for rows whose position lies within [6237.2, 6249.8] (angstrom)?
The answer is 12.22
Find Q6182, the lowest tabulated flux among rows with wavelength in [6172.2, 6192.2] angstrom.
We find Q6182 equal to 10.11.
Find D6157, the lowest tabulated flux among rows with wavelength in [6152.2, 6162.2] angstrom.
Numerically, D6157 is 9.566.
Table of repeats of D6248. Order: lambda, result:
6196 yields 11.3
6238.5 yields 14.02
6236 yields 14.06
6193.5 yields 10.86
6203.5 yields 10.56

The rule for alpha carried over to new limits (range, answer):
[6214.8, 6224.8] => 13.07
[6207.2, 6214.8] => 12.54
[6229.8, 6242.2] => 13.58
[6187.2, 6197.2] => 10.6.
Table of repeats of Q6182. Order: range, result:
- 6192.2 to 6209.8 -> 10.49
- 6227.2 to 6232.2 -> 13.99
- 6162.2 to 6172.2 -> 10.31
